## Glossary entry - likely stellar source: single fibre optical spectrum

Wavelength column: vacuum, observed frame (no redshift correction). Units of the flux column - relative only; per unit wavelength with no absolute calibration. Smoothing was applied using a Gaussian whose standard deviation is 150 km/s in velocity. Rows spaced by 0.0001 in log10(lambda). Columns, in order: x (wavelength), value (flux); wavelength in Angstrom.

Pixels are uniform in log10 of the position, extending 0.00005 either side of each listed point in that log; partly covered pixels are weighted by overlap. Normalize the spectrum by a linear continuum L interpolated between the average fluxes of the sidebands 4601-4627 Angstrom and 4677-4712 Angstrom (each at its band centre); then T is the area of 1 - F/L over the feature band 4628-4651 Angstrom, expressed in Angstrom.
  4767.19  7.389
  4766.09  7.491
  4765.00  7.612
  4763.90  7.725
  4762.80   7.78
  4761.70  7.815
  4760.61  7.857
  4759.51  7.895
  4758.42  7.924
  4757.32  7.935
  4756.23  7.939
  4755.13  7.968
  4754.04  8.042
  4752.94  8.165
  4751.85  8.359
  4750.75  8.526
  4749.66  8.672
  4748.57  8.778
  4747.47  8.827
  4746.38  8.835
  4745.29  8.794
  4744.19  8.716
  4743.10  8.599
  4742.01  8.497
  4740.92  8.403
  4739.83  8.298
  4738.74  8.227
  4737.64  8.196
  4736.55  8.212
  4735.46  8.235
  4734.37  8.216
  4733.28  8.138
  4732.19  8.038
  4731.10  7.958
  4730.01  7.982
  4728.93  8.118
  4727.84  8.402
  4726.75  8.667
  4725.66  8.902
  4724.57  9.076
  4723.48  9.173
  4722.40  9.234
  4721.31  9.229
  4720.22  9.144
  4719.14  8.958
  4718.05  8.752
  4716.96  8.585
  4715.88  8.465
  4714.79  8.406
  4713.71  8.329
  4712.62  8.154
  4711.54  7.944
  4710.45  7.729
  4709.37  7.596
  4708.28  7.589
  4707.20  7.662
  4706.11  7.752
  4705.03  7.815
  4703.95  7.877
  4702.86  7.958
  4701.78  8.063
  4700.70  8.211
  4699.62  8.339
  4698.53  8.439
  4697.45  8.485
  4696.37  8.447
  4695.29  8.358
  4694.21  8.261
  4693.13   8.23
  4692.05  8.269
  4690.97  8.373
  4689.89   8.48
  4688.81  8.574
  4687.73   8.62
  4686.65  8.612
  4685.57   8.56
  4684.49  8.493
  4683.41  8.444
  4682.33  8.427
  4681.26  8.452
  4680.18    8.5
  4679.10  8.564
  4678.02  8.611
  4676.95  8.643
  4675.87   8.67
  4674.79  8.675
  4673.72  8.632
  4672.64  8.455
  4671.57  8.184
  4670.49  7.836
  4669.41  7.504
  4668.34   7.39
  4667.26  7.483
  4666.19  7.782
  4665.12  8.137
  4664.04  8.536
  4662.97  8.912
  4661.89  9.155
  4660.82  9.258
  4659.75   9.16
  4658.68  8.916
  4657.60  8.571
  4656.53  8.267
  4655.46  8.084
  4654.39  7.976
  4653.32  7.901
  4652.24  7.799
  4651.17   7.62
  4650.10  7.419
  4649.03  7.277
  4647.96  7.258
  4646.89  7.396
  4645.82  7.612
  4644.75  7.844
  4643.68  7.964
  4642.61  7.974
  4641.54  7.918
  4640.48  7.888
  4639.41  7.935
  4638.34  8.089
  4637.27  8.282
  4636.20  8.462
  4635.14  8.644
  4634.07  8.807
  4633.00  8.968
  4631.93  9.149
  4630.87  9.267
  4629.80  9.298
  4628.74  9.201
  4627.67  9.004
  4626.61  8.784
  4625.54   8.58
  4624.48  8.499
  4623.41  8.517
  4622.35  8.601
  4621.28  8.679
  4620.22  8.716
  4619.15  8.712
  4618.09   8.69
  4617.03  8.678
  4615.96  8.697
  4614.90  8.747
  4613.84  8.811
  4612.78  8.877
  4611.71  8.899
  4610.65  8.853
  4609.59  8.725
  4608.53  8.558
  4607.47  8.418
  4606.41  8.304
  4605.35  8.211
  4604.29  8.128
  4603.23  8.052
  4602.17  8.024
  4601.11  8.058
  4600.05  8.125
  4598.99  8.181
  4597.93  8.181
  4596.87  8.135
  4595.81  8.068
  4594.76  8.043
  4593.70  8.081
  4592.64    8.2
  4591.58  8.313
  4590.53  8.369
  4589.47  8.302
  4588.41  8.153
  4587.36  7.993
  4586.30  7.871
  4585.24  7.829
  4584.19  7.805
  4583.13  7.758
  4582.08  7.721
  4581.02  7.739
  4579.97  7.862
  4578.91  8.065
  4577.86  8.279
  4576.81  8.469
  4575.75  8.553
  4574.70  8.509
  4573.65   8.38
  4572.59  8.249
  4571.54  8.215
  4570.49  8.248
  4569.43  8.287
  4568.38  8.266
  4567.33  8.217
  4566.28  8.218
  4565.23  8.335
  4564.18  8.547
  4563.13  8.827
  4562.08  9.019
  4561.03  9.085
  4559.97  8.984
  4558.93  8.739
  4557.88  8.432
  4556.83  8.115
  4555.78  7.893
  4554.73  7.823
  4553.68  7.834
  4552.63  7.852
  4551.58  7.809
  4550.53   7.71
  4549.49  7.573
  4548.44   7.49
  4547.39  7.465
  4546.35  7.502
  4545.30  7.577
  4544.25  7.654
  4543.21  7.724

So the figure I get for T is 0.66 Angstrom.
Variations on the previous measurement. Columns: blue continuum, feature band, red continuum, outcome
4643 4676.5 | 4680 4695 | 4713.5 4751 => -0.3 Angstrom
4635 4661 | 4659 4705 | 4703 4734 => -1.1 Angstrom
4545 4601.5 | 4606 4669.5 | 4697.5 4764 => -1.5 Angstrom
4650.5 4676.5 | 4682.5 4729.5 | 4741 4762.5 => -0.5 Angstrom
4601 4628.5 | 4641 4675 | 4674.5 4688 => 1.9 Angstrom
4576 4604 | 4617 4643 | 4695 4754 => -1.5 Angstrom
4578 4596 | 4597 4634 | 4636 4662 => -2.7 Angstrom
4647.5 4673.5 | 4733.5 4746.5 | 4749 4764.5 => -0.6 Angstrom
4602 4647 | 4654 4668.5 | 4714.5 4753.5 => 0.2 Angstrom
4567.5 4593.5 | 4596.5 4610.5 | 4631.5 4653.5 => -0.3 Angstrom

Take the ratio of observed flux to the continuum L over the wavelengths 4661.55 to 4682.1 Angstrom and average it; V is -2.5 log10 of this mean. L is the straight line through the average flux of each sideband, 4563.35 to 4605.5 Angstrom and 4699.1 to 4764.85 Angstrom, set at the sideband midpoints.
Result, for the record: -0.01 mag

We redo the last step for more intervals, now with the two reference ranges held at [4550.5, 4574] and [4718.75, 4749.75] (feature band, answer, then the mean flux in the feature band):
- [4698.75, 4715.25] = 0.074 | 7.97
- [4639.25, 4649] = 0.095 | 7.73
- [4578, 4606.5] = 0.040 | 8.06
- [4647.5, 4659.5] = 0.066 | 7.95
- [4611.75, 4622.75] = -0.041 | 8.72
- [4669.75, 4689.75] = 0.000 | 8.48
